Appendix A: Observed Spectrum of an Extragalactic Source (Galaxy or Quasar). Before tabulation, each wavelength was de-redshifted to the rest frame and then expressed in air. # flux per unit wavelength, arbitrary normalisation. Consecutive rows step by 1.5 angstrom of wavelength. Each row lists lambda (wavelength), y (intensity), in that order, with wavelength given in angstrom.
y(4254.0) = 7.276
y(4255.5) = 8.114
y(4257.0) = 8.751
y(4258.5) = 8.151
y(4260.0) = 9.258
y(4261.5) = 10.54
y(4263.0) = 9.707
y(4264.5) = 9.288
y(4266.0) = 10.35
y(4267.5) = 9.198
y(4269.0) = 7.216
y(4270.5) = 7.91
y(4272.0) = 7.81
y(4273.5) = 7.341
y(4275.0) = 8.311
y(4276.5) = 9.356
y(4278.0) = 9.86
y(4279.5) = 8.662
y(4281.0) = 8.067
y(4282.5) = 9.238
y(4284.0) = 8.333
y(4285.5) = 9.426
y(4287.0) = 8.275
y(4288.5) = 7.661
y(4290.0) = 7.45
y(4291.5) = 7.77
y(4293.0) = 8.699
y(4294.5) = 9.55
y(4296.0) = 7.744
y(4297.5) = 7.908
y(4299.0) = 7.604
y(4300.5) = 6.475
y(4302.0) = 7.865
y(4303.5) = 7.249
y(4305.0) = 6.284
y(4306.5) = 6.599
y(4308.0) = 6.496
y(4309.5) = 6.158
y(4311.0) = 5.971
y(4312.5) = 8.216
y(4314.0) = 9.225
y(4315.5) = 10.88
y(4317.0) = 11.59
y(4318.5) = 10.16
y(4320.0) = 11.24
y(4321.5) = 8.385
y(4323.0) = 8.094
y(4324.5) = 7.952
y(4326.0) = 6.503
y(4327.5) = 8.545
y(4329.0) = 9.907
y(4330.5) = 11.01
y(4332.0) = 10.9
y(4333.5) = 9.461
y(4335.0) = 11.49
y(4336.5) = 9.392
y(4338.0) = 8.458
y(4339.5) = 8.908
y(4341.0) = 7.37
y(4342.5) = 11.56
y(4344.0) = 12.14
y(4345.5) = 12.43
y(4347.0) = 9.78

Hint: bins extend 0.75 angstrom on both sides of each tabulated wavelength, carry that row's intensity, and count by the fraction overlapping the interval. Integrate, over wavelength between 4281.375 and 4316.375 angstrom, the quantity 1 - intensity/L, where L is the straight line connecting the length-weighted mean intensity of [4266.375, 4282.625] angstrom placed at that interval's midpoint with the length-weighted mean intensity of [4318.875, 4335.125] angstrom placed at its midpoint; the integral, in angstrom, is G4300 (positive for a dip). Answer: 3.9 angstrom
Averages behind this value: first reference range 8.47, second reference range 9.35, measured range 7.89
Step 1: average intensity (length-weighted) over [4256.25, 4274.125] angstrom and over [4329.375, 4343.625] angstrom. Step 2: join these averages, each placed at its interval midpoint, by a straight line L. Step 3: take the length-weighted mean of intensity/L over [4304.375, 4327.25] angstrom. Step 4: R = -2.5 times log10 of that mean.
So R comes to 0.16 mag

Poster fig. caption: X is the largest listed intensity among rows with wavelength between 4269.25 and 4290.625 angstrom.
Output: 9.86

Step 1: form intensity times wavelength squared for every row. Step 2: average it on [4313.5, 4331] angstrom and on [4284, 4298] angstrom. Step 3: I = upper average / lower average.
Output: 1.2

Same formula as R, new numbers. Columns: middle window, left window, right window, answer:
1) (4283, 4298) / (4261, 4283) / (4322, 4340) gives 0.082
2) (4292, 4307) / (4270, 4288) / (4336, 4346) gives 0.183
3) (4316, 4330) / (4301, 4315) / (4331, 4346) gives -0.075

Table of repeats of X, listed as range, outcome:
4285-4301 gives 9.55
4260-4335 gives 11.59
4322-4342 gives 11.49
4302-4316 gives 10.88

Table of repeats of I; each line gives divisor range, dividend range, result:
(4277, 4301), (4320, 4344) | 1.15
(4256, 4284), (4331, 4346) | 1.19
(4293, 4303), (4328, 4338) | 1.31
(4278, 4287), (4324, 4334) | 1.07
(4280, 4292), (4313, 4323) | 1.23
